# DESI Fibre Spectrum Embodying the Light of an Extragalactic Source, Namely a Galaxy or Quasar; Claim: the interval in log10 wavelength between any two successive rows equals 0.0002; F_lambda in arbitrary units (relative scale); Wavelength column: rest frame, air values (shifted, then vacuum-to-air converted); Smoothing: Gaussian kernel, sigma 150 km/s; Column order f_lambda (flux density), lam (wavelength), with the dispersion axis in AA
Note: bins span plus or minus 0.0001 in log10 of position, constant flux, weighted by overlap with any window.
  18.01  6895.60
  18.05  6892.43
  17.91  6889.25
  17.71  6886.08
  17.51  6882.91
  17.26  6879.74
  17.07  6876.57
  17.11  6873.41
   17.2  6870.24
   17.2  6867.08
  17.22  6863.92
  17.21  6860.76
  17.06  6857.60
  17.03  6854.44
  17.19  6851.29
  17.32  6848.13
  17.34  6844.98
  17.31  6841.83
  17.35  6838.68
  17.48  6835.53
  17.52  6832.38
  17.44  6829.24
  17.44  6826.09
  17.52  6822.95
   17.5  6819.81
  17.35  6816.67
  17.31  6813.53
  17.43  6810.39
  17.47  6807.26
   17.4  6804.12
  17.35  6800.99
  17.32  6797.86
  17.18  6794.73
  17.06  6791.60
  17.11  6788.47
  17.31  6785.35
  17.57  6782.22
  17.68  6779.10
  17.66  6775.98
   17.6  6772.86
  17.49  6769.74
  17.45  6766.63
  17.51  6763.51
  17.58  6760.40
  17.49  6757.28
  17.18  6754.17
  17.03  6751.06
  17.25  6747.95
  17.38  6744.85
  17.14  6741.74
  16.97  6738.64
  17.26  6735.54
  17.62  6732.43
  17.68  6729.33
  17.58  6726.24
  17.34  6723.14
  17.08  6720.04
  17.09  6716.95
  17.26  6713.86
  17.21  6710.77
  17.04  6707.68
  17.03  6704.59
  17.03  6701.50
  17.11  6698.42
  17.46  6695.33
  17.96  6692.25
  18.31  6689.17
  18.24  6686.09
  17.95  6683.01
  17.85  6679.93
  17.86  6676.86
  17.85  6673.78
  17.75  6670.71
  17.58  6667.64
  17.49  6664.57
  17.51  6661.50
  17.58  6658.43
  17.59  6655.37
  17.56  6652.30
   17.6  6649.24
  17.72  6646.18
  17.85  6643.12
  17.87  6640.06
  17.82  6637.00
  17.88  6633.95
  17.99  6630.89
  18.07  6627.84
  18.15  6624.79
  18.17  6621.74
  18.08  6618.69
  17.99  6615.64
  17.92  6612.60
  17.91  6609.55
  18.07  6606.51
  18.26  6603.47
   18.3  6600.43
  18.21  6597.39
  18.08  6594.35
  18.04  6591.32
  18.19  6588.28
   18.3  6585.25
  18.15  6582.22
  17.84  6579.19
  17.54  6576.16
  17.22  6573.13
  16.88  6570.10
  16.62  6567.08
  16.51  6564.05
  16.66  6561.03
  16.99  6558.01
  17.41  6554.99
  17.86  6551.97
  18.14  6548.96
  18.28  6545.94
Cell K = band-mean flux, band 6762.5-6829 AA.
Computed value 17.4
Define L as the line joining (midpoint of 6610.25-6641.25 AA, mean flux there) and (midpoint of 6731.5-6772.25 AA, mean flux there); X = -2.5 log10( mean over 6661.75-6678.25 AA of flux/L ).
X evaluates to 0.00 mag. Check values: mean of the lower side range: 18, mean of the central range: 17.7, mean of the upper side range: 17.3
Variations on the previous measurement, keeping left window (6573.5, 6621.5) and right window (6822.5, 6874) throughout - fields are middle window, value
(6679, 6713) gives 0.01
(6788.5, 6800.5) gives 0.02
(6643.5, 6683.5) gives 0.01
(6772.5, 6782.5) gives -0.01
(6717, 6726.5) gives 0.03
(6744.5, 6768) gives 0.01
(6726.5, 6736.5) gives 0.01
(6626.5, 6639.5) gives 0.00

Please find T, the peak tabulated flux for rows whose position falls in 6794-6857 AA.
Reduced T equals 17.52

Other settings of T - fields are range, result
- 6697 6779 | 17.68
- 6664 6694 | 18.31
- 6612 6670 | 18.17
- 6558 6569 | 16.99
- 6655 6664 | 17.59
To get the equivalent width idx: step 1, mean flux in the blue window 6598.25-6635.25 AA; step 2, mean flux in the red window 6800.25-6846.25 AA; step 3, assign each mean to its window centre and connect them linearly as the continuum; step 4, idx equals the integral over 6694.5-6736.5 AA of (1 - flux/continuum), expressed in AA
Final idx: 1.2 AA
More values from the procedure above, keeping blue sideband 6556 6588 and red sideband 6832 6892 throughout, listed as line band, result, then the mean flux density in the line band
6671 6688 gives -0.62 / 17.9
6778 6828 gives -0.15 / 17.4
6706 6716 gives 0.09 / 17.2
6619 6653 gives -1.14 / 17.9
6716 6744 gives 0.01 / 17.3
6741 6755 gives 0.10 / 17.2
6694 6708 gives 0.14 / 17.1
